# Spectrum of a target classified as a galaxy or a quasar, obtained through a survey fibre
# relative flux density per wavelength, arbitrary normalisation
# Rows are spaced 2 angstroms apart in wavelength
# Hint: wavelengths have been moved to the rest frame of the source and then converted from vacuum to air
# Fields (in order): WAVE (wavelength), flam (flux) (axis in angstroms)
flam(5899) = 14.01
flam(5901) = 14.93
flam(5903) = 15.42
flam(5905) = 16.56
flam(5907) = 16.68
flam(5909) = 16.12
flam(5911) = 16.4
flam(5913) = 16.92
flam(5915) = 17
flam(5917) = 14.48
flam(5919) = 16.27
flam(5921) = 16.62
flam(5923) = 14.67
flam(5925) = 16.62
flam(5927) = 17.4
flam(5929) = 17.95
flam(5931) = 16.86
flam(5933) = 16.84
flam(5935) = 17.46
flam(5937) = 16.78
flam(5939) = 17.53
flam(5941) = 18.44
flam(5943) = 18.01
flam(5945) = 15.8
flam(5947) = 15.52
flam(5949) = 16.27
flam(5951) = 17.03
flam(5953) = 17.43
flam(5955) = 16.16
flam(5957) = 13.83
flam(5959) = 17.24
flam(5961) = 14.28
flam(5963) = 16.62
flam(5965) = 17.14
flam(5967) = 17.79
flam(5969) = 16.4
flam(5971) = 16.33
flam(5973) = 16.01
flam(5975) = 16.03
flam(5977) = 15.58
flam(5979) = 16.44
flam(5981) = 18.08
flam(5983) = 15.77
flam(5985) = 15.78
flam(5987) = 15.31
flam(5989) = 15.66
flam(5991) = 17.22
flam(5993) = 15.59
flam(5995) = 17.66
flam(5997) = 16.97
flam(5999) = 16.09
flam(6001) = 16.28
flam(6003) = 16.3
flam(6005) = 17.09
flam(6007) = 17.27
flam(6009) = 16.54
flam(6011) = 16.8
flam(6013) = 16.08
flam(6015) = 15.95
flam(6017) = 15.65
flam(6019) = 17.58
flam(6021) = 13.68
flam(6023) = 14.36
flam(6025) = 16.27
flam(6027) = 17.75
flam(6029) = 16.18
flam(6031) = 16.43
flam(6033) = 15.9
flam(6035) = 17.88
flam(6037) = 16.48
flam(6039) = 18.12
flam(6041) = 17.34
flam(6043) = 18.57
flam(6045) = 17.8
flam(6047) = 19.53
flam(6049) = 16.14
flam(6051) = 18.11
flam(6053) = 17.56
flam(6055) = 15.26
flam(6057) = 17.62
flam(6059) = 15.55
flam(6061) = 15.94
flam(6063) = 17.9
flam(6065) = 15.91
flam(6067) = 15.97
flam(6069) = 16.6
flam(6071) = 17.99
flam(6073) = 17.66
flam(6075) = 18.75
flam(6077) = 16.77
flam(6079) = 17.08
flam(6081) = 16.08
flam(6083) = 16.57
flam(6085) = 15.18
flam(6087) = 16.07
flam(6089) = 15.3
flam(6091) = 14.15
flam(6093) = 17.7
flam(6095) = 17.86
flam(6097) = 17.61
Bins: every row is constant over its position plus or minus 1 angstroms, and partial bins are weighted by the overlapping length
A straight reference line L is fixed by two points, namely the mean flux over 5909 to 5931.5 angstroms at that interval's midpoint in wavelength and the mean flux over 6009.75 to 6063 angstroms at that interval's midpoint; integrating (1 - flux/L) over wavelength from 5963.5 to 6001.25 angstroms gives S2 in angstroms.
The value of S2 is 0.38 angstroms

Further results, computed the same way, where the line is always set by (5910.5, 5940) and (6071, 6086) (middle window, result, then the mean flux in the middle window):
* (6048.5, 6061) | 0.2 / 16.7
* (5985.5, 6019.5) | 0.7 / 16.4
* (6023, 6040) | 0.1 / 16.7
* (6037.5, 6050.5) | -0.8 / 17.9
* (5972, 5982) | 0.2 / 16.4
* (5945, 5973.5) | 0.8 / 16.3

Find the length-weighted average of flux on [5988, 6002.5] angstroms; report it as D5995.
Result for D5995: 16.5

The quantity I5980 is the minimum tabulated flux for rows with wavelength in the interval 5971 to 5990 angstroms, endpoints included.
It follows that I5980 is 15.31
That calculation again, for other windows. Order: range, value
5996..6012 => 16.09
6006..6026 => 13.68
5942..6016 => 13.83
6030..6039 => 15.9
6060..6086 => 15.18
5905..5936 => 14.48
